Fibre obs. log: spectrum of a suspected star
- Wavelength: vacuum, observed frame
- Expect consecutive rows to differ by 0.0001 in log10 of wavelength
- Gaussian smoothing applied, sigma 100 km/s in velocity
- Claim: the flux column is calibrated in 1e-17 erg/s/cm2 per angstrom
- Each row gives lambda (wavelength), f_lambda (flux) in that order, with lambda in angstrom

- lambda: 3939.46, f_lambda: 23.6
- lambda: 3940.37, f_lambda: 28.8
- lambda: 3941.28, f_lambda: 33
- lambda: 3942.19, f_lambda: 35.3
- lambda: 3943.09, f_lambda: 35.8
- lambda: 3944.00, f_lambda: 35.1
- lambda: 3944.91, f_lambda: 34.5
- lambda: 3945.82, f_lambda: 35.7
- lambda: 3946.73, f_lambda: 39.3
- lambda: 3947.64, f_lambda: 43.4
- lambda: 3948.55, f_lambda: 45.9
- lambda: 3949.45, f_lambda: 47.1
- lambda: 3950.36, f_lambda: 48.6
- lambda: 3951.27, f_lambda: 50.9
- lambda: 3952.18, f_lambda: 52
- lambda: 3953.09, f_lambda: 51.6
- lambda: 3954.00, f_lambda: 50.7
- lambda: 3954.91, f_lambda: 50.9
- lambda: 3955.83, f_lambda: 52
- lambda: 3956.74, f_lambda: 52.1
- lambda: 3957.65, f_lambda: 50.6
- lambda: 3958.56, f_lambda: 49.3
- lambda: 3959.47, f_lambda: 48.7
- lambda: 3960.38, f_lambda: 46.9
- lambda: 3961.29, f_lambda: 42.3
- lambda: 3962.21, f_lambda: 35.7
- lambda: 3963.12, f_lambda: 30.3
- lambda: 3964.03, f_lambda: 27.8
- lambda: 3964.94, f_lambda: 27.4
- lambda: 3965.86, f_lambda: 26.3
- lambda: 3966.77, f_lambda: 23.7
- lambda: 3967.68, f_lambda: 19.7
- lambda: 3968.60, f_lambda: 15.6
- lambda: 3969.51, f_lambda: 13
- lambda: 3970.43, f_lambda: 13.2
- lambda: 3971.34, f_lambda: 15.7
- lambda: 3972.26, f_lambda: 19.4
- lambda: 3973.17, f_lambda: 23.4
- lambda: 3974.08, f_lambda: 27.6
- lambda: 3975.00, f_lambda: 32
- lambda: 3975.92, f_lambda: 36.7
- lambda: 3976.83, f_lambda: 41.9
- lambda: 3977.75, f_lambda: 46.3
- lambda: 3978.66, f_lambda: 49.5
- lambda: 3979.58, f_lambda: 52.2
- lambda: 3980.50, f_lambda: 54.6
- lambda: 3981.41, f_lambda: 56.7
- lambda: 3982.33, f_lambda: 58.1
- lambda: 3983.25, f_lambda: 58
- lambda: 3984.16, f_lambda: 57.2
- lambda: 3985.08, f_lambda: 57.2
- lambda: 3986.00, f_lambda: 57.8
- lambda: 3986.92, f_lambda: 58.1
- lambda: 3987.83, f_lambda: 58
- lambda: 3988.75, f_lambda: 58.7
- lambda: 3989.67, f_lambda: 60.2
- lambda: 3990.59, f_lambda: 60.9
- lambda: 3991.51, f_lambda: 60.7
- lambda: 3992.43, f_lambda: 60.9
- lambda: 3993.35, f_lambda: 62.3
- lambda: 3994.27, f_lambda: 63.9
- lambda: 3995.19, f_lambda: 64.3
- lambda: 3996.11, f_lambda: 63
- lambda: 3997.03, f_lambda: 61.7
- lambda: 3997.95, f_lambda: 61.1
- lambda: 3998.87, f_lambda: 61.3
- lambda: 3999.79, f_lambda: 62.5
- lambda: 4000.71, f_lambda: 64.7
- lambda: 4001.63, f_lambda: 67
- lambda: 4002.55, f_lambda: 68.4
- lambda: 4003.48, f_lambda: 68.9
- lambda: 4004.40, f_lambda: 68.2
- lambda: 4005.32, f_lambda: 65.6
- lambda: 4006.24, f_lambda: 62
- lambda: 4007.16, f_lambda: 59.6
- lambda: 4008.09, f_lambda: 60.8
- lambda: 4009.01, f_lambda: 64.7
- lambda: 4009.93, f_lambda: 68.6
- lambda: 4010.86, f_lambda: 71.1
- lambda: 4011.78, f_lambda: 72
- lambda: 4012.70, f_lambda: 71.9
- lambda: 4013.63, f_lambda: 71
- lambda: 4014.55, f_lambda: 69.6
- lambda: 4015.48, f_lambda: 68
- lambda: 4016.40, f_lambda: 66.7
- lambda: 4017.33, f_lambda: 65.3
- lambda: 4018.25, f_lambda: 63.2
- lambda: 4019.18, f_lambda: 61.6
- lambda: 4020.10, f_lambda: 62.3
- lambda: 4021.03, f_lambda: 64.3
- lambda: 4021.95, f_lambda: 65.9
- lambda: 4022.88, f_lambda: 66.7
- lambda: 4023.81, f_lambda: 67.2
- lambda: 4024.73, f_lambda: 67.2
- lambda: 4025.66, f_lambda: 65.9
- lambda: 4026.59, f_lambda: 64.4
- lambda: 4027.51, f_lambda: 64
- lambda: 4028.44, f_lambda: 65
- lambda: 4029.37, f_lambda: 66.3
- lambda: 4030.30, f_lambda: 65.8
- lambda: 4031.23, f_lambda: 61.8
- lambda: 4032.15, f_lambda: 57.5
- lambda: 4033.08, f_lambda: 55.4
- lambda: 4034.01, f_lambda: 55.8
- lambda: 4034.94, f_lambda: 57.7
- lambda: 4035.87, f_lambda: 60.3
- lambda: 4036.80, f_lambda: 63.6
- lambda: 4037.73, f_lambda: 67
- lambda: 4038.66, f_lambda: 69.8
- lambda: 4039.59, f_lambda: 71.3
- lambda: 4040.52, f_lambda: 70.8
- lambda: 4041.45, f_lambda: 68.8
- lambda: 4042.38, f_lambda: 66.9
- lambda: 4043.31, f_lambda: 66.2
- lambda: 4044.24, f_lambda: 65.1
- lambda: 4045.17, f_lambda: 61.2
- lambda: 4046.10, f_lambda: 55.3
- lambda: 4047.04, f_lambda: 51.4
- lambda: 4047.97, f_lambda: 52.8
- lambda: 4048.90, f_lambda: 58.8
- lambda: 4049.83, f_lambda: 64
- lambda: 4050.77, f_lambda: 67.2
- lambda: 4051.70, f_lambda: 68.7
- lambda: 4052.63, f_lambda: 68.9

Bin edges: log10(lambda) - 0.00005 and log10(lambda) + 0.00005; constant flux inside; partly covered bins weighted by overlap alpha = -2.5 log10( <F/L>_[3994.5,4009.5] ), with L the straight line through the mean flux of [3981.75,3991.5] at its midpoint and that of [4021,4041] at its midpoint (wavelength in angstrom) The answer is -0.062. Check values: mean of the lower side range 58.5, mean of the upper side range 64.3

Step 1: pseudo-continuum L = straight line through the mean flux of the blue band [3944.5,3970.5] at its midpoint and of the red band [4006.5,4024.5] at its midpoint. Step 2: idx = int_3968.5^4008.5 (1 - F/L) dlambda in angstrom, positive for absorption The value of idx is 1.7 angstrom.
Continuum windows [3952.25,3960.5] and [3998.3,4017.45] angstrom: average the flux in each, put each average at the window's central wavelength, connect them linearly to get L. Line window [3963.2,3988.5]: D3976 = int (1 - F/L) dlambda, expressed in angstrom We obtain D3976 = 8.5 angstrom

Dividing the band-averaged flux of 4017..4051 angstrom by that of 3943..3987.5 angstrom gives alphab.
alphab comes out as 1.55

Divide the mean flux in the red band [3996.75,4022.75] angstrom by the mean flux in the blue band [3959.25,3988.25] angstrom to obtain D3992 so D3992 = 1.7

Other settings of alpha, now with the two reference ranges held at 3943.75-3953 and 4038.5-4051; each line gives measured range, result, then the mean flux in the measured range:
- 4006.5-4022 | -0.16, 66.2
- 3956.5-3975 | 0.48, 30.2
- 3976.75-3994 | -0.11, 56.7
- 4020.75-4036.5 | -0.05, 63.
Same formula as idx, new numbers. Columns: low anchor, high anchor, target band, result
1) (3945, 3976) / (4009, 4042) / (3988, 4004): -3.21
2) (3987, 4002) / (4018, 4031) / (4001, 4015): -0.89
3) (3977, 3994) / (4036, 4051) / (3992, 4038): -3.22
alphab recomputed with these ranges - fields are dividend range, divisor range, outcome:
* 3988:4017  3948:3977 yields 1.78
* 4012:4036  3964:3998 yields 1.43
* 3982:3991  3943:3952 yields 1.38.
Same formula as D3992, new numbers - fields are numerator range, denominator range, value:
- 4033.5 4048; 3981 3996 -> 1.06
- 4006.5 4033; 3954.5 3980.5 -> 1.87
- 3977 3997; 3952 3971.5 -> 1.60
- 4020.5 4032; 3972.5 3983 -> 1.50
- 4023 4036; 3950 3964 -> 1.34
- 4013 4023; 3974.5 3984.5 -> 1.34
